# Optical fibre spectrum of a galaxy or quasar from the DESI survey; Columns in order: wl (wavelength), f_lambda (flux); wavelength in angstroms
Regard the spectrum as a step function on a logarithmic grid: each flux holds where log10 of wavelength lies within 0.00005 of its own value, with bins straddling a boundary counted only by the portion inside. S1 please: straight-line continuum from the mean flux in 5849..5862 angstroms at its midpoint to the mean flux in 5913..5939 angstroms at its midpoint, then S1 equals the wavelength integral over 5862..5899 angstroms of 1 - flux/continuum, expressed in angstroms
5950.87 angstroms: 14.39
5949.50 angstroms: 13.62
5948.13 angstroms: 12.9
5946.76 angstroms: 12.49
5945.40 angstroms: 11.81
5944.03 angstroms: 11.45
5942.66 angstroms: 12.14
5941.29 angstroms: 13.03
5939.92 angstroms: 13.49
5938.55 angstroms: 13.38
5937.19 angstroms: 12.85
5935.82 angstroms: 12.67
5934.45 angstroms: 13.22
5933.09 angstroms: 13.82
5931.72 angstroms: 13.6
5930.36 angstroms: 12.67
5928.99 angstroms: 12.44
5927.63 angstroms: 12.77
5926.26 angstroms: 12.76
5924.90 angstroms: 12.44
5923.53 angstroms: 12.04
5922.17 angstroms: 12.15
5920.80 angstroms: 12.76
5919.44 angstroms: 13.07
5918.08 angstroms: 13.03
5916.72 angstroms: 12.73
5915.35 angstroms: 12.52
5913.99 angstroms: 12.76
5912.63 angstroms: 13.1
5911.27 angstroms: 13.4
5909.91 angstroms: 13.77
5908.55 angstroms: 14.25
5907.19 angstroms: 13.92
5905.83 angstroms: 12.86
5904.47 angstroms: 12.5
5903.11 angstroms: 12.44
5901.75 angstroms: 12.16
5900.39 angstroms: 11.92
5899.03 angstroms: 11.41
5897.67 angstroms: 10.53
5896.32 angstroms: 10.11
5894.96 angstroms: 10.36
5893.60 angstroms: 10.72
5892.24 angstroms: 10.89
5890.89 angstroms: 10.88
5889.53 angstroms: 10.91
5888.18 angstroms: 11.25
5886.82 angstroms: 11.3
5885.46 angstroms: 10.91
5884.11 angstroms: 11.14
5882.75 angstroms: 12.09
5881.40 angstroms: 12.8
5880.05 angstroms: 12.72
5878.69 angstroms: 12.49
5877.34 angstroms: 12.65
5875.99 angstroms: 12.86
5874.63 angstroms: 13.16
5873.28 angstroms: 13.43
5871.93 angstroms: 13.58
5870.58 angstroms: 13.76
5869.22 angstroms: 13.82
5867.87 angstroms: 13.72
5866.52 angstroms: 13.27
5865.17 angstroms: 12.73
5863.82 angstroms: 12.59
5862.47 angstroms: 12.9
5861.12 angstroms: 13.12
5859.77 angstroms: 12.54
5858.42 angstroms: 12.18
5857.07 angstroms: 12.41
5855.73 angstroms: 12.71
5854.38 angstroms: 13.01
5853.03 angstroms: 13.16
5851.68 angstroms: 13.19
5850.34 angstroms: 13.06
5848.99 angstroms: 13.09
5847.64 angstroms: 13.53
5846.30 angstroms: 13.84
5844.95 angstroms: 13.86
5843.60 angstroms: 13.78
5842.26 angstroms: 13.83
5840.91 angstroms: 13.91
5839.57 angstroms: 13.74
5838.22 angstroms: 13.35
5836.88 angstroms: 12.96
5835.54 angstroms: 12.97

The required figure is 2.1 angstroms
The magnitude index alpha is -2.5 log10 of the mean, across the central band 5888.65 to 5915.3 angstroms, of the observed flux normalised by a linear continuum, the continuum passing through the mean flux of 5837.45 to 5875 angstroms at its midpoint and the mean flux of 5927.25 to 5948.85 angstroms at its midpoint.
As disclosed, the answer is 0.082 mag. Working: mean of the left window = 13.3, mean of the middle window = 12.1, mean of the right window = 12.8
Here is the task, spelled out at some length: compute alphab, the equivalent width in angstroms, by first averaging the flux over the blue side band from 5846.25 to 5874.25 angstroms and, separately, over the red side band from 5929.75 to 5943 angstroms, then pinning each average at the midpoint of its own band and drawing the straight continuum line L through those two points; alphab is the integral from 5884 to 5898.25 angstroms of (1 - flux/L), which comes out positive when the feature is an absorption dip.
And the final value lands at 2.5 angstroms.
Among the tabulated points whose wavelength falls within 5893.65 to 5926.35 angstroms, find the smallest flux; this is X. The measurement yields 10.11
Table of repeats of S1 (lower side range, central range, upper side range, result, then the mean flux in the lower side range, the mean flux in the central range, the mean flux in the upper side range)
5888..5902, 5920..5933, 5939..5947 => -0.8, 11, 12.7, 12.4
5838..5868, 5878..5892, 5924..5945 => 1.5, 13.2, 11.6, 12.8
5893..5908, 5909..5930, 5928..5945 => -0.8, 11.7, 12.8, 12.9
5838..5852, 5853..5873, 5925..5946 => 0.6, 13.6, 13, 12.8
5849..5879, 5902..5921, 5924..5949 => -0.3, 13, 13.1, 12.8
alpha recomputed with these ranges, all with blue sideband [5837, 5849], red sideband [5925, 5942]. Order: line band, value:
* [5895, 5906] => 0.14 mag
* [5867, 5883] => 0.03 mag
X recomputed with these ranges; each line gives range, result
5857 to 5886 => 10.91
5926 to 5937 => 12.44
